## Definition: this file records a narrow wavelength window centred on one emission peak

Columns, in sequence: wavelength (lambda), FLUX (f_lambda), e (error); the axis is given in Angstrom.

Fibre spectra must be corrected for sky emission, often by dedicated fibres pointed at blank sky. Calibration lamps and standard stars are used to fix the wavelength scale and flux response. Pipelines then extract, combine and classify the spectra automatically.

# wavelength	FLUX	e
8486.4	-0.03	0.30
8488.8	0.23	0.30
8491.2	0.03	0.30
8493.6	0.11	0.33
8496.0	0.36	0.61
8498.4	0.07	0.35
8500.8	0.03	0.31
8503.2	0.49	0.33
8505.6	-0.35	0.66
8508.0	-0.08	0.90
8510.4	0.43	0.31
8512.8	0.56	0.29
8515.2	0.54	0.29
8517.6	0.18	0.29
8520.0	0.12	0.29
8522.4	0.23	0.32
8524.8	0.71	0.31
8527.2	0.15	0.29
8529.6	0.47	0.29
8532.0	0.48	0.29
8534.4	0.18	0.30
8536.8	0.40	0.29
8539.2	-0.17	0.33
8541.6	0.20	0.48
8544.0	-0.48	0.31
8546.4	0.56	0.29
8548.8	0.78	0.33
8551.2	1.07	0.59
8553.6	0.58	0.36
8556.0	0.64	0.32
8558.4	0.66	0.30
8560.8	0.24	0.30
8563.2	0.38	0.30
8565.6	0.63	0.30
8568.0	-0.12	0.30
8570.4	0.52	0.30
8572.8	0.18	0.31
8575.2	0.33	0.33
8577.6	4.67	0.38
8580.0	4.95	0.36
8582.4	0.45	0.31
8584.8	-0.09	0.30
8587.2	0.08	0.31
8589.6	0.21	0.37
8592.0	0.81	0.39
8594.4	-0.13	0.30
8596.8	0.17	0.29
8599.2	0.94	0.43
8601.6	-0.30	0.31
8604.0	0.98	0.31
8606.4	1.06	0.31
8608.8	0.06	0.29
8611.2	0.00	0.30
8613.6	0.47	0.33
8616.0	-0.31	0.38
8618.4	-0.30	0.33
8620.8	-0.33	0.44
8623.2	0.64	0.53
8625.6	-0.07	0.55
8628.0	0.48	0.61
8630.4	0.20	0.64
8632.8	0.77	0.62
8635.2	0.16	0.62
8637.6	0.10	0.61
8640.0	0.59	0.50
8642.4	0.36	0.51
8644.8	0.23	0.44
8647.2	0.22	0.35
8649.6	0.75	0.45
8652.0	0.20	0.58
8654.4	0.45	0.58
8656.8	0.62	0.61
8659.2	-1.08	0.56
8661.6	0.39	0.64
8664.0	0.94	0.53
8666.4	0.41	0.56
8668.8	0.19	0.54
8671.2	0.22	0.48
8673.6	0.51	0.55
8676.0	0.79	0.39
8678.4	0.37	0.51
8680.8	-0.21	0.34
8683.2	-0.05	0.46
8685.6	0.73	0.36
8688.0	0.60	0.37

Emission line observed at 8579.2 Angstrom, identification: H-alpha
